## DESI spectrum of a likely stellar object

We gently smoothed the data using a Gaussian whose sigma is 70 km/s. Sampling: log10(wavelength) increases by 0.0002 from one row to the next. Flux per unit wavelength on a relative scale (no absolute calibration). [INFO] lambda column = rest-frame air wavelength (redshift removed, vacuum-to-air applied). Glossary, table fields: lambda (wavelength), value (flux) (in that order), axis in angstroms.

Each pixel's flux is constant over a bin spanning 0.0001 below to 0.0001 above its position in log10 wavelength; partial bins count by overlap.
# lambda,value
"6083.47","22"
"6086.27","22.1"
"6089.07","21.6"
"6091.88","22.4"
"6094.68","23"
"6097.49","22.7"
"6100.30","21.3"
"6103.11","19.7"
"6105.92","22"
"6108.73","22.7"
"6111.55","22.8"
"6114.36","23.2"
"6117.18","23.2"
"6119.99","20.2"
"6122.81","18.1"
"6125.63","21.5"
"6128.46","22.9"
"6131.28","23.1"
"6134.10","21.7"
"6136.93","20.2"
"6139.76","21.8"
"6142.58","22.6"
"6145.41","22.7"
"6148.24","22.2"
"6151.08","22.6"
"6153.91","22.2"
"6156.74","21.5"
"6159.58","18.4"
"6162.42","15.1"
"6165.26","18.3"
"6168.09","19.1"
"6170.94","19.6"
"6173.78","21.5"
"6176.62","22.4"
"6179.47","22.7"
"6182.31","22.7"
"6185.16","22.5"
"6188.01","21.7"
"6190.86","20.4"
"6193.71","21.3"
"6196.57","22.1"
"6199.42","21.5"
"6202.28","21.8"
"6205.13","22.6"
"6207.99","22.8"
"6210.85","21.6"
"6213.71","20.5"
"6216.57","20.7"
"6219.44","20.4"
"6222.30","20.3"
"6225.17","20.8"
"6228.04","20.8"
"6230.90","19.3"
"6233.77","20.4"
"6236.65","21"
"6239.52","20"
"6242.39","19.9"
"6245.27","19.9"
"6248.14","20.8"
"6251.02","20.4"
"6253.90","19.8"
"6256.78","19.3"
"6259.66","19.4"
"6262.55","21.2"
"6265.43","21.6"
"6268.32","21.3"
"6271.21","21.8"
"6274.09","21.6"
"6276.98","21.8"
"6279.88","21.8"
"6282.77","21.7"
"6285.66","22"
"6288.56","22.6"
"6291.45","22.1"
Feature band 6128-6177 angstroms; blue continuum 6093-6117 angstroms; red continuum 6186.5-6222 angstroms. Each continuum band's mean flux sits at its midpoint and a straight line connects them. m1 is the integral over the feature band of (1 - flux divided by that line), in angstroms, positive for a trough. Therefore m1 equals 2.1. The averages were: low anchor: 22.2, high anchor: 21.4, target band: 20.9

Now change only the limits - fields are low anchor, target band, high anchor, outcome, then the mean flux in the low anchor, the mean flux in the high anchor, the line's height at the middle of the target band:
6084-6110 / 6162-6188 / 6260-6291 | 1.3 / 21.9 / 21.7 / 21.8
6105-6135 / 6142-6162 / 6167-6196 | 0.3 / 22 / 21.4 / 21.7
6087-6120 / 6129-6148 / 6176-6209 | 0.0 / 22.2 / 22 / 22.1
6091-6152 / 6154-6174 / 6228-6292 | 2.3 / 21.9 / 20.9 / 21.6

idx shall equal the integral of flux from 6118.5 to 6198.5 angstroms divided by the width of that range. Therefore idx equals 21.1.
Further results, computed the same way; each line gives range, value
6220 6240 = 20.4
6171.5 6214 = 21.9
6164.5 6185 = 21.1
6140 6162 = 21.4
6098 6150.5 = 21.8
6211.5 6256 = 20.3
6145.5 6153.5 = 22.4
